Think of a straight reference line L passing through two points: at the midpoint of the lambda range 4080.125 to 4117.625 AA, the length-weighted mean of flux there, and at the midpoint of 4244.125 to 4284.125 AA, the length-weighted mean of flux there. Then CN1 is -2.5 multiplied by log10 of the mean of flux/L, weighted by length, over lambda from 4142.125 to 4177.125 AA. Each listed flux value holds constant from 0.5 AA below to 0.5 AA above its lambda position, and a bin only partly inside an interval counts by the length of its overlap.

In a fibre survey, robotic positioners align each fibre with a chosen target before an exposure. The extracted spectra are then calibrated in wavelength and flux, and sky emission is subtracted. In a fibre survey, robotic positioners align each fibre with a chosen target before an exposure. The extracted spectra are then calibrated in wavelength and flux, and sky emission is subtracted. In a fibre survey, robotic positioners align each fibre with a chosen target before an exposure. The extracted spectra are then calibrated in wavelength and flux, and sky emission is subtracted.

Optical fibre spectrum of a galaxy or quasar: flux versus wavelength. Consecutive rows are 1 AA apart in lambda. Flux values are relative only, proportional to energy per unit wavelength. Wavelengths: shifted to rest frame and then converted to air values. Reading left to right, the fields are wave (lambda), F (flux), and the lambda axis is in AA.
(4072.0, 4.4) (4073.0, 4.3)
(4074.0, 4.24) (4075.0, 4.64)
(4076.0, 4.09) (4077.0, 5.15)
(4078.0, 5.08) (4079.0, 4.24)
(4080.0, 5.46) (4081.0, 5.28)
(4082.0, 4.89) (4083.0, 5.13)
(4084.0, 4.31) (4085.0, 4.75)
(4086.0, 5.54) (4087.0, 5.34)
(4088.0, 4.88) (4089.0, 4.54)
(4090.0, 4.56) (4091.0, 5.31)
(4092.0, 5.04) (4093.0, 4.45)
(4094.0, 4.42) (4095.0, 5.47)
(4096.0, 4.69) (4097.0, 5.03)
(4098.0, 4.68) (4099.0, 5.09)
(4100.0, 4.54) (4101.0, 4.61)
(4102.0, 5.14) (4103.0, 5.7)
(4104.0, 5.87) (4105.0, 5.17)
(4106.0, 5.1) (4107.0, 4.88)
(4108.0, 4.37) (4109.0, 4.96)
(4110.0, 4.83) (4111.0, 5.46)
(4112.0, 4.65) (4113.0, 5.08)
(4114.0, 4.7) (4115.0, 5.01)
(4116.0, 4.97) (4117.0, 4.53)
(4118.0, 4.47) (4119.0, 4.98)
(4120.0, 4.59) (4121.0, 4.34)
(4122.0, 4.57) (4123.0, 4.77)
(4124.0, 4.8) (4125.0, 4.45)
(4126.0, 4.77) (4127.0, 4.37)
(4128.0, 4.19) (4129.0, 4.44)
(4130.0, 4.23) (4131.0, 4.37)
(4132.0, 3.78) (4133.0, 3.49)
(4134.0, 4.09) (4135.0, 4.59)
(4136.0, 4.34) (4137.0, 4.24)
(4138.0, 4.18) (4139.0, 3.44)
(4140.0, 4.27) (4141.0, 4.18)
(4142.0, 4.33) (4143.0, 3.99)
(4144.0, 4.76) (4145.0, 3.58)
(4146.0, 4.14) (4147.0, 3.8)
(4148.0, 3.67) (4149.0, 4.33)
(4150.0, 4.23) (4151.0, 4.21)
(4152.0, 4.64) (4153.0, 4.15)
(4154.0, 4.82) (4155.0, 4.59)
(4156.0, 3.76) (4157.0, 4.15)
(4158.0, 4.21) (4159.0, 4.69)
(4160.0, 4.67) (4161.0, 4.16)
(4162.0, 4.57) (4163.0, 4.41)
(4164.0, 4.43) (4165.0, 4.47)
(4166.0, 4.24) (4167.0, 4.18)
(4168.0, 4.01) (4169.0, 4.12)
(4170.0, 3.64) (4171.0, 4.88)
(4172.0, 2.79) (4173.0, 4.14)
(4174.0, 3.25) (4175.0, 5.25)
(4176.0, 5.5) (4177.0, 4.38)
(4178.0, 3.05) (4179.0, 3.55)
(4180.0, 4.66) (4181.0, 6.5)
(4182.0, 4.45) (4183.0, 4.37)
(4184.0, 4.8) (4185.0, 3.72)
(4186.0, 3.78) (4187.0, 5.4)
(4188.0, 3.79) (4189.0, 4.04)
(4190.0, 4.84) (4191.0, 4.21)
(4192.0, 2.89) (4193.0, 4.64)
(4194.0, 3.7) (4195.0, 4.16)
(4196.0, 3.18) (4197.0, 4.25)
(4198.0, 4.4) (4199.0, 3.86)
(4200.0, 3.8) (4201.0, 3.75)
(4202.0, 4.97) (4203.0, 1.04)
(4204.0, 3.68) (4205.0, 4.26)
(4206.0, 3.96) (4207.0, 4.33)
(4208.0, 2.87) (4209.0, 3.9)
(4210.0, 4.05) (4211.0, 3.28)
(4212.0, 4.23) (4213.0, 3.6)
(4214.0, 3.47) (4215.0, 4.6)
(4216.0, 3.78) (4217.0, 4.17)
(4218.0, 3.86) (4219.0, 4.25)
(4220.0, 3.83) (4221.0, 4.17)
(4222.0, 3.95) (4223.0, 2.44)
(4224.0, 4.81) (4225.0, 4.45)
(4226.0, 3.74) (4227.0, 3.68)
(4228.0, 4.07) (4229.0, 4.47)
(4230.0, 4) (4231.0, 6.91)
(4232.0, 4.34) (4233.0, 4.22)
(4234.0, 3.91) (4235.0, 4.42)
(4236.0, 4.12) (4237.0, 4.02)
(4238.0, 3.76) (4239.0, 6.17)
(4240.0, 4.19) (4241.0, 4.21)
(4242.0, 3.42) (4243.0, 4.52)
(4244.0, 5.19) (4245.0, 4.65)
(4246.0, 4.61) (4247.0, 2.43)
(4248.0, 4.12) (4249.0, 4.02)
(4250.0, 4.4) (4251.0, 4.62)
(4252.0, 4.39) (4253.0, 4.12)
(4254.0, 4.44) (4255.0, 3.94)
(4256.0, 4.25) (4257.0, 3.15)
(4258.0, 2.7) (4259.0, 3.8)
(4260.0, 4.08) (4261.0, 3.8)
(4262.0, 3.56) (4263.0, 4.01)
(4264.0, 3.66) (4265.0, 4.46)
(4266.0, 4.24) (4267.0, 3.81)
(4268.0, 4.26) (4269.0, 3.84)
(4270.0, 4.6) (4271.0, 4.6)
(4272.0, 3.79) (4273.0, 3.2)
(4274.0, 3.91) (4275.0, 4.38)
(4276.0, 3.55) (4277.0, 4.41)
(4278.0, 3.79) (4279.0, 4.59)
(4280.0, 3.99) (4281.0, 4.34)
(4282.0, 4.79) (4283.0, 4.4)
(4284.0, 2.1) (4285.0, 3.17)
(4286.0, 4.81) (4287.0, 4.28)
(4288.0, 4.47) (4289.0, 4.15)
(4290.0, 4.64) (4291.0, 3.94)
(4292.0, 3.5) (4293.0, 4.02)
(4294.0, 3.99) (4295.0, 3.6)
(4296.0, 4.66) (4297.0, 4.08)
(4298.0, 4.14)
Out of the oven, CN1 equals 0.09 mag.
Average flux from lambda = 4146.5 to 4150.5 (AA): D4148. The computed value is 4.01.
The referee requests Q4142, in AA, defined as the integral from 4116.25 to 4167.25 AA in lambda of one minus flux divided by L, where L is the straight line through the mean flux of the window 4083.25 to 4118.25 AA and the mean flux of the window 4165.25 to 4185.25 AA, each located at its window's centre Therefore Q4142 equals 2.9 AA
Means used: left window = 4.92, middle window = 4.31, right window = 4.28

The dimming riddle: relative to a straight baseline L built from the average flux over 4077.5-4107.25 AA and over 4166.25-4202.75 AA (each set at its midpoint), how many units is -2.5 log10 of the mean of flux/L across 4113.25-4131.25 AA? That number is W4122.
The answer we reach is 0.03 mag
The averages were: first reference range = 4.97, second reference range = 4.17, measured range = 4.6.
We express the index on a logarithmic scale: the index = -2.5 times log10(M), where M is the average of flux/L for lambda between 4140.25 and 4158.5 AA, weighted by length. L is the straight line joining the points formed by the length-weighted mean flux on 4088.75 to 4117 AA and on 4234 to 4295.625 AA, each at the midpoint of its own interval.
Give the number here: 0.12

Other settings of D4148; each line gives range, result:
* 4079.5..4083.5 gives 5.19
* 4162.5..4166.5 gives 4.39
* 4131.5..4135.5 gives 3.99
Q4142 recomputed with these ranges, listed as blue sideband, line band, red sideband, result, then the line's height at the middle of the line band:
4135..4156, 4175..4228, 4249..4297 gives 1.1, 4.12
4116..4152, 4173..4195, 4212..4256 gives -0.4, 4.24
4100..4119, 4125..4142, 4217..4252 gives 2.2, 4.82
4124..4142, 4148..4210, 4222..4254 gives 1.3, 4.24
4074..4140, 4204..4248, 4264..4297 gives 1.5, 4.27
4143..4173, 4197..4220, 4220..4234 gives 2.1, 4.22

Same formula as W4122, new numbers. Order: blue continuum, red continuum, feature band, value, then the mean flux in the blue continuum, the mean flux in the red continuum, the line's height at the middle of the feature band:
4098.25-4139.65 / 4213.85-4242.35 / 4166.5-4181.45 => 0.04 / 4.64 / 4.2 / 4.42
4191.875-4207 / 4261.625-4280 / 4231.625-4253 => -0.09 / 3.81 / 4.04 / 3.95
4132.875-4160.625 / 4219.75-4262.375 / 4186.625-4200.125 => 0.03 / 4.21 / 4.15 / 4.18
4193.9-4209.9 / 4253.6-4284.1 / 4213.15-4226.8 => -0.04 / 3.77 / 3.97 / 3.82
